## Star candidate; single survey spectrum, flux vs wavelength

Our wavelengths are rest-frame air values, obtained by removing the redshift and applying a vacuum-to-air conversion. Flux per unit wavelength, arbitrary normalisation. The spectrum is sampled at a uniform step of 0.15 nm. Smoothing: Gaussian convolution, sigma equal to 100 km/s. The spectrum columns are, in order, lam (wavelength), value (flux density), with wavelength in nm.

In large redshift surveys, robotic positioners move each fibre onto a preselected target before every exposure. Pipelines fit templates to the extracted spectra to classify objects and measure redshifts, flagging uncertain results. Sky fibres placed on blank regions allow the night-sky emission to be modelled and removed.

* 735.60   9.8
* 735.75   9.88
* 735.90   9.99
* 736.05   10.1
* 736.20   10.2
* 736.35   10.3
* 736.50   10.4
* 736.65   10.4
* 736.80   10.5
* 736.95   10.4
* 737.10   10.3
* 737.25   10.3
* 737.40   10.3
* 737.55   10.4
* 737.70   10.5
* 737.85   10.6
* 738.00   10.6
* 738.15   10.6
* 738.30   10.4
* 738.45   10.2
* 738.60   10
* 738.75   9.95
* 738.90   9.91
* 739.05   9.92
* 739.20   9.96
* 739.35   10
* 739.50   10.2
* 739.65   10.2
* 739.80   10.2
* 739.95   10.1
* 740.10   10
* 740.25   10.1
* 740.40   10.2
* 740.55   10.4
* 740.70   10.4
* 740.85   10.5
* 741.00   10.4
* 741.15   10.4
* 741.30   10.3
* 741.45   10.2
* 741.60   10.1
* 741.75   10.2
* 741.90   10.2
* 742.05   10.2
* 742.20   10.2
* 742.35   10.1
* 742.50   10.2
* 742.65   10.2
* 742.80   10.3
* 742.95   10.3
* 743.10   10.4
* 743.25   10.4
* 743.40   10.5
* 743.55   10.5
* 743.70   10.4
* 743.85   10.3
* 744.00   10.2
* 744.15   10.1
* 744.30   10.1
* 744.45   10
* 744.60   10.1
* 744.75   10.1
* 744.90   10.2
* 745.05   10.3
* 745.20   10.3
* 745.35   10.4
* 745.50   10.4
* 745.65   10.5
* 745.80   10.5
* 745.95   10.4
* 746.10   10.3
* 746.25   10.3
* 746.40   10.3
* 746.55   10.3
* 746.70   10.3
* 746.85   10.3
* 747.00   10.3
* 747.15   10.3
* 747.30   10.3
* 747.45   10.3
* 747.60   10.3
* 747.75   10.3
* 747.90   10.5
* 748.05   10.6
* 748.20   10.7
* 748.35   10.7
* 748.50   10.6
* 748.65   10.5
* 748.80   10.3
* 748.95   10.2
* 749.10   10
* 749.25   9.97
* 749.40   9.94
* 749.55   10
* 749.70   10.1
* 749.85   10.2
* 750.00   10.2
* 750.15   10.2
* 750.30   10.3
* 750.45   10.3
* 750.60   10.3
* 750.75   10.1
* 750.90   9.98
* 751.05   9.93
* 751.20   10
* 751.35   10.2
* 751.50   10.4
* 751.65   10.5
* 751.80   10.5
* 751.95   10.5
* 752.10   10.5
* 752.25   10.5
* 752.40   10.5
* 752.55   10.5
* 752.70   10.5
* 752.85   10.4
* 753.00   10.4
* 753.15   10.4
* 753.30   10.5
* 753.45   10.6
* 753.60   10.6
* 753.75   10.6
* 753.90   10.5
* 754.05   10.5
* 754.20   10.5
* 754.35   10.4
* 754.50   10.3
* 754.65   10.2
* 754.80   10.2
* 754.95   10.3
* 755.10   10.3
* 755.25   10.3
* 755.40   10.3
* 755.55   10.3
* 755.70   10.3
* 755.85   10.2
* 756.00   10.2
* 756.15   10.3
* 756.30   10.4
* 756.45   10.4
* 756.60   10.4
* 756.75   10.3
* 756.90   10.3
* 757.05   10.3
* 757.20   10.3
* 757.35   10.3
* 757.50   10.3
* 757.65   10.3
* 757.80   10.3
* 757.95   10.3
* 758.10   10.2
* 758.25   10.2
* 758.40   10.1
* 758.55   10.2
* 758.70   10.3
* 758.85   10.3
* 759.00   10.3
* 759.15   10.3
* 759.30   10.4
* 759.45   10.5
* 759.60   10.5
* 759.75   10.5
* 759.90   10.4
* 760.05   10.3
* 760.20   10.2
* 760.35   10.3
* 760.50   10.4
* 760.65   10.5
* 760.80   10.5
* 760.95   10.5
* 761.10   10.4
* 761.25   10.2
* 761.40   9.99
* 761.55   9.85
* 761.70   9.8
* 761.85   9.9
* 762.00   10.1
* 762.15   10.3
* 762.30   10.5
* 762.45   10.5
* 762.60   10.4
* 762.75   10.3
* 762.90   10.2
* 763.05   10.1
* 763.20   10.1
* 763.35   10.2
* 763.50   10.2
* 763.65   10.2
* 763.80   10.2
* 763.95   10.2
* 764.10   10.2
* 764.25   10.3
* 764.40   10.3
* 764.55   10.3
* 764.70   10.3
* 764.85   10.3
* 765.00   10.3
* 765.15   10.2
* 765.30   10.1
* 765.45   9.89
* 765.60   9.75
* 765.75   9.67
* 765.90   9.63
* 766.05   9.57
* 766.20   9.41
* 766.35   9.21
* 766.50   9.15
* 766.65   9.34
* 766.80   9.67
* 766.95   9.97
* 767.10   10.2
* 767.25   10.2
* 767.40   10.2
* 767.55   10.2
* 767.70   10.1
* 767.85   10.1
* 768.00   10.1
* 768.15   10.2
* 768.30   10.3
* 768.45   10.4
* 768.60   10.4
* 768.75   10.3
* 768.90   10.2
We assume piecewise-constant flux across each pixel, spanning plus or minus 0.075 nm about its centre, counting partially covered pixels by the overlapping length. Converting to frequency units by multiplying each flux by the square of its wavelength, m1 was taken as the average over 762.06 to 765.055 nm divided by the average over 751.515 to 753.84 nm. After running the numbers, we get 1.01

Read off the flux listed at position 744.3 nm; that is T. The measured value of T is 10.1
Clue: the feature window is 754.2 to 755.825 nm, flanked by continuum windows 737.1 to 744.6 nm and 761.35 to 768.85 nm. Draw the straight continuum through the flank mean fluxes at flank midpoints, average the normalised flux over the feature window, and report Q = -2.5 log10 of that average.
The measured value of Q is -0.02 mag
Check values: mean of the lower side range 10.2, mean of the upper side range 10.1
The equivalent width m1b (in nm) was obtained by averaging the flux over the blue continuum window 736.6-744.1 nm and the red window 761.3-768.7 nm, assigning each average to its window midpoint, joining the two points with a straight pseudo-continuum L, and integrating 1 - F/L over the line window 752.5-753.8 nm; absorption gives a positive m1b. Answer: -0.04 nm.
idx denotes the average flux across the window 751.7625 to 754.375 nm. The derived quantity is 10.5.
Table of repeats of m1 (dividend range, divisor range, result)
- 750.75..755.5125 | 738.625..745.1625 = 1.05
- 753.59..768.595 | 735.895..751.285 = 1.04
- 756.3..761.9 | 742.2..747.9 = 1.04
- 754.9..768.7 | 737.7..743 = 1.05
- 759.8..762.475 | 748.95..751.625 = 1.04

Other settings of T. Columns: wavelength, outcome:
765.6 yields 9.75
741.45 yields 10.2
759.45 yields 10.5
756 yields 10.2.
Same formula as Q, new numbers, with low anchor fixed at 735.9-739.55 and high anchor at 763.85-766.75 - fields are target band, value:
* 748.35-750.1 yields -0.01 mag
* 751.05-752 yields -0.02 mag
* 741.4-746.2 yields -0.01 mag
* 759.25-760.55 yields -0.04 mag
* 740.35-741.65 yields -0.01 mag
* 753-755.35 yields -0.04 mag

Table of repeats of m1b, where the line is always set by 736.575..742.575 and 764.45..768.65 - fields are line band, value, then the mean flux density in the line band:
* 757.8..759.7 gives -0.048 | 10.3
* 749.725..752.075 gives -0.026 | 10.2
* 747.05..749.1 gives -0.051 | 10.4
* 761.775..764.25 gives -0.055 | 10.2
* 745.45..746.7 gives -0.023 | 10.4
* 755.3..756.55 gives -0.027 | 10.3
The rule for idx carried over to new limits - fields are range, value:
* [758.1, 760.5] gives 10.3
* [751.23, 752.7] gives 10.4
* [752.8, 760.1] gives 10.3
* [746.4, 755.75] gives 10.3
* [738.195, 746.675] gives 10.2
